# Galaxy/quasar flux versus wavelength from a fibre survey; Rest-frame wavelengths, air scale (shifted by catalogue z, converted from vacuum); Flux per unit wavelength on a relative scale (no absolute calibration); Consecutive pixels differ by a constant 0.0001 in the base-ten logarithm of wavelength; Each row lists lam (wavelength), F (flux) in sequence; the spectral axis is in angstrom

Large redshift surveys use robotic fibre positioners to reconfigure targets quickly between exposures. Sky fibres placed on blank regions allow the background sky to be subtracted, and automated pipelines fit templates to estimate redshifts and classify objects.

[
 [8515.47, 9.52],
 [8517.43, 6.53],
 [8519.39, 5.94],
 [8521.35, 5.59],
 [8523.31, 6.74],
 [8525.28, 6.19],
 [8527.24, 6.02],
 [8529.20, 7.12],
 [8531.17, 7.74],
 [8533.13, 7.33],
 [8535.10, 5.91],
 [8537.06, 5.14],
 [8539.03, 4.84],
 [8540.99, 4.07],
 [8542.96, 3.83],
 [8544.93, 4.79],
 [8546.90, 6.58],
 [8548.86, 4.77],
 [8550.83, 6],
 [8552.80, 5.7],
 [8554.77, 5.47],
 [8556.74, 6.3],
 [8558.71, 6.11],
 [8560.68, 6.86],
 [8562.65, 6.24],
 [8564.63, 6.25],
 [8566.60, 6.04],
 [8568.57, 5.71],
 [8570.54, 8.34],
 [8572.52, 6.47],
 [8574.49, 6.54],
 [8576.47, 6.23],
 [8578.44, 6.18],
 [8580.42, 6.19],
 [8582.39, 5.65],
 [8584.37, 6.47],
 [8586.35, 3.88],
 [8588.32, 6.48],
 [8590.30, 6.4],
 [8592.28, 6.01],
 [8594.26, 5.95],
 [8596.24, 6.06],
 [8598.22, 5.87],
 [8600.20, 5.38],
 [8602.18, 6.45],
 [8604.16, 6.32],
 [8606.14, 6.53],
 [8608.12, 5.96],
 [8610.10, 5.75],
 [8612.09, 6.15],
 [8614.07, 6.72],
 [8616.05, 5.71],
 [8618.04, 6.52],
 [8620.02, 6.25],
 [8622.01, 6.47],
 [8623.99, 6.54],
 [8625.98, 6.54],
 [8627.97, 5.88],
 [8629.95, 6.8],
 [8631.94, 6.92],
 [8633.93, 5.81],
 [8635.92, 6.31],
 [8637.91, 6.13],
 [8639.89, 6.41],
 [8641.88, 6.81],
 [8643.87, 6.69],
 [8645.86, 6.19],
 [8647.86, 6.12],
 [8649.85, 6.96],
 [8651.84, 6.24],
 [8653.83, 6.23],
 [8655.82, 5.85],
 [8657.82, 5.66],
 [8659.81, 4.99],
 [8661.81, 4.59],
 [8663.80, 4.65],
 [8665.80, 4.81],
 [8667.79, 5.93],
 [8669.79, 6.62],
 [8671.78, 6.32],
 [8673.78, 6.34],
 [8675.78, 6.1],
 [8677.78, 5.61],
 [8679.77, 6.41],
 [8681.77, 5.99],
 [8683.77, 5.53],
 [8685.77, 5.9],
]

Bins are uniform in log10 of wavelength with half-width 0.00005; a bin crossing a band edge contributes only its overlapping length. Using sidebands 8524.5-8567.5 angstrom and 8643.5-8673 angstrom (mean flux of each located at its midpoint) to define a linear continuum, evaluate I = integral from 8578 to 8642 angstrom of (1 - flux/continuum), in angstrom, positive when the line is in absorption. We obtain -3.3 angstrom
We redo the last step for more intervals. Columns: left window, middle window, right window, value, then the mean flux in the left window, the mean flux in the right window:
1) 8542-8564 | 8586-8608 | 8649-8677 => -1.0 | 5.71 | 5.8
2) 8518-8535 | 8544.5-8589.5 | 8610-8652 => 2.8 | 6.55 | 6.37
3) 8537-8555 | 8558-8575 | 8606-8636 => -3.4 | 5.1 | 6.3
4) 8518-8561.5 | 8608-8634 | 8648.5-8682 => -2.1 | 5.87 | 5.84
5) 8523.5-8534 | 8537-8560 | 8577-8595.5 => 4.2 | 6.86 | 5.92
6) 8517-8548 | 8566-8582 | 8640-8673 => -1.5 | 5.88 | 5.93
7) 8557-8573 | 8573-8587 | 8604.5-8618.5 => 1.0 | 6.49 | 6.18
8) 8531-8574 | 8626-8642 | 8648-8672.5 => -1.6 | 5.91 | 5.75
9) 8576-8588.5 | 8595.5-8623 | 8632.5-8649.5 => -0.4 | 5.82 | 6.35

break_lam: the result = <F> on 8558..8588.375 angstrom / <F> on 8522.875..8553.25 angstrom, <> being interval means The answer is 1.1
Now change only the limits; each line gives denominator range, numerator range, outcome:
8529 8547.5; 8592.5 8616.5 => 1.07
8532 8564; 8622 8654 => 1.14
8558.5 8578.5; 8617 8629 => 0.98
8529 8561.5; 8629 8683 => 1.05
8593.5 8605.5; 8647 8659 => 1.02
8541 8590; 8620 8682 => 1.03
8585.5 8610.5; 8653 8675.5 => 0.95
